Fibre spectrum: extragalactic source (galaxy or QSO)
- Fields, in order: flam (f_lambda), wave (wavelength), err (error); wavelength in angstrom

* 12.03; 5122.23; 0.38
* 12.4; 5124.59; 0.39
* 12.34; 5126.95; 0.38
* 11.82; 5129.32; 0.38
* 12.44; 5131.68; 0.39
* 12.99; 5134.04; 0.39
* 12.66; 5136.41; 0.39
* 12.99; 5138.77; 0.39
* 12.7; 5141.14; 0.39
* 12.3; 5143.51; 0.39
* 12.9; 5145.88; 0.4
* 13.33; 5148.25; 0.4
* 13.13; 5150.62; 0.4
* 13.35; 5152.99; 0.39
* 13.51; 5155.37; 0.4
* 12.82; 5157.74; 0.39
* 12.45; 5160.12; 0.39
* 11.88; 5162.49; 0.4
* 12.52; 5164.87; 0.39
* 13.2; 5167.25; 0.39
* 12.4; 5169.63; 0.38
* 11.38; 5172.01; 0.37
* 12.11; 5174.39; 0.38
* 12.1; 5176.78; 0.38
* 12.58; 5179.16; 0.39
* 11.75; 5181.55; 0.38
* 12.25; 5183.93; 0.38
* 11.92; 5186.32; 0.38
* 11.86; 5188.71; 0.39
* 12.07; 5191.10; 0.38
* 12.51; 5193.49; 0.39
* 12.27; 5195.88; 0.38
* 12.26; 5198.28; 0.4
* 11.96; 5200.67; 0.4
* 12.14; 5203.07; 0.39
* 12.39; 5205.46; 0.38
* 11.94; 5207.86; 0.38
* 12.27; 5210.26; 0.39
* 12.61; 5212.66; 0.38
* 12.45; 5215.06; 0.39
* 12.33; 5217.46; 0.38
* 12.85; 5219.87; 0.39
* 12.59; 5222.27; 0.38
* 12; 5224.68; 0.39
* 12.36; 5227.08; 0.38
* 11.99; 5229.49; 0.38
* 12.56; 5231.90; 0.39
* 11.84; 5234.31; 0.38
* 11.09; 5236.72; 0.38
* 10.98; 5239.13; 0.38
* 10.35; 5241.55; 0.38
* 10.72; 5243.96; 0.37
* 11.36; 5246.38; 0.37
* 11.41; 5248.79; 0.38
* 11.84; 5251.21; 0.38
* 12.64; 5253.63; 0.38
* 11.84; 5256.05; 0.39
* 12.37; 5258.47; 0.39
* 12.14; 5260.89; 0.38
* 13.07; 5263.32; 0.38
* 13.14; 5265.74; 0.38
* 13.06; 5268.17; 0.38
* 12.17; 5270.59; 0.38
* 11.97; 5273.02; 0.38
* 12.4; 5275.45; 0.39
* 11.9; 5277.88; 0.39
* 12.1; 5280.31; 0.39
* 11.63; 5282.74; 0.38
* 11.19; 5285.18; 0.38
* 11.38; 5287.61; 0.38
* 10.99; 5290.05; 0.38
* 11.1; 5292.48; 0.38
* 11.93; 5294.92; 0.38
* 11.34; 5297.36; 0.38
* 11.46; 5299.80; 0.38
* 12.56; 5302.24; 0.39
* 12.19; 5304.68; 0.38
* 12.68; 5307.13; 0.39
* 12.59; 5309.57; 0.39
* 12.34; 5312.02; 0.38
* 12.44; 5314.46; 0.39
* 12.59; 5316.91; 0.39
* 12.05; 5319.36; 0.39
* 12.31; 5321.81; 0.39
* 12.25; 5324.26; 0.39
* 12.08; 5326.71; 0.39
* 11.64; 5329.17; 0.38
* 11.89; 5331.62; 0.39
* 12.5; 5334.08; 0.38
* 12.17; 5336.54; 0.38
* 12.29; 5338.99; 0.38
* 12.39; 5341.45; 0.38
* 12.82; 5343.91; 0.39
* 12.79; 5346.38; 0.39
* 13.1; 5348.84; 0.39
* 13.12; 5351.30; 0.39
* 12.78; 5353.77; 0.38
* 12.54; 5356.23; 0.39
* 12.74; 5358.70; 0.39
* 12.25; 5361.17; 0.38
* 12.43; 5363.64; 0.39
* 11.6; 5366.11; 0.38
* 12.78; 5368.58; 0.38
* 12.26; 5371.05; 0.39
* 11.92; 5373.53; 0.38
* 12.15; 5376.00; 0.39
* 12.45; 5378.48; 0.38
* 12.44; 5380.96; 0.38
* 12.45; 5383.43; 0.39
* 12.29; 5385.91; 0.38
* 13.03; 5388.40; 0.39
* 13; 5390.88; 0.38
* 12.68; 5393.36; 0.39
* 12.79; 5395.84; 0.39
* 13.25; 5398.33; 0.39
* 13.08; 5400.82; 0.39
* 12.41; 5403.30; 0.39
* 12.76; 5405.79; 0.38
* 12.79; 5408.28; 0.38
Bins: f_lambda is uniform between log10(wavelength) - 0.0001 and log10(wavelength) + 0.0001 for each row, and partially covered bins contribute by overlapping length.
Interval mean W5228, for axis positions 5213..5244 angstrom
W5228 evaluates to 11.9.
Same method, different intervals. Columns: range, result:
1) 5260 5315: 12.1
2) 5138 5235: 12.4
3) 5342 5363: 12.7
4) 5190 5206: 12.2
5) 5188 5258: 12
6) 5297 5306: 11.9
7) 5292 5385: 12.3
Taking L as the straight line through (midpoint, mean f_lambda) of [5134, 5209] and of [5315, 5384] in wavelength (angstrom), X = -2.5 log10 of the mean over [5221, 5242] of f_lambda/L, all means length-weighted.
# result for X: 0.06 mag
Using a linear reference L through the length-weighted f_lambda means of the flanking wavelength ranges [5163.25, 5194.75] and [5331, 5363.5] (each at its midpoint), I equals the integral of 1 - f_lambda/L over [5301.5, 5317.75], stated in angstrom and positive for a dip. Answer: 0.0 angstrom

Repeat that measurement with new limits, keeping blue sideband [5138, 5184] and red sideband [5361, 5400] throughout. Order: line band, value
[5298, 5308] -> 0.3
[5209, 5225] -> 0.1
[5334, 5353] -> -0.2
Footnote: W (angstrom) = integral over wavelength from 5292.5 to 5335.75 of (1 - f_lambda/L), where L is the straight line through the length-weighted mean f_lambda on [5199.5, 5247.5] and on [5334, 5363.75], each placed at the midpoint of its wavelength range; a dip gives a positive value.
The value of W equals 1.02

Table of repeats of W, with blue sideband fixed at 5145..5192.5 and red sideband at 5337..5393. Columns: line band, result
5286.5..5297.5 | 1.0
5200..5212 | 0.3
